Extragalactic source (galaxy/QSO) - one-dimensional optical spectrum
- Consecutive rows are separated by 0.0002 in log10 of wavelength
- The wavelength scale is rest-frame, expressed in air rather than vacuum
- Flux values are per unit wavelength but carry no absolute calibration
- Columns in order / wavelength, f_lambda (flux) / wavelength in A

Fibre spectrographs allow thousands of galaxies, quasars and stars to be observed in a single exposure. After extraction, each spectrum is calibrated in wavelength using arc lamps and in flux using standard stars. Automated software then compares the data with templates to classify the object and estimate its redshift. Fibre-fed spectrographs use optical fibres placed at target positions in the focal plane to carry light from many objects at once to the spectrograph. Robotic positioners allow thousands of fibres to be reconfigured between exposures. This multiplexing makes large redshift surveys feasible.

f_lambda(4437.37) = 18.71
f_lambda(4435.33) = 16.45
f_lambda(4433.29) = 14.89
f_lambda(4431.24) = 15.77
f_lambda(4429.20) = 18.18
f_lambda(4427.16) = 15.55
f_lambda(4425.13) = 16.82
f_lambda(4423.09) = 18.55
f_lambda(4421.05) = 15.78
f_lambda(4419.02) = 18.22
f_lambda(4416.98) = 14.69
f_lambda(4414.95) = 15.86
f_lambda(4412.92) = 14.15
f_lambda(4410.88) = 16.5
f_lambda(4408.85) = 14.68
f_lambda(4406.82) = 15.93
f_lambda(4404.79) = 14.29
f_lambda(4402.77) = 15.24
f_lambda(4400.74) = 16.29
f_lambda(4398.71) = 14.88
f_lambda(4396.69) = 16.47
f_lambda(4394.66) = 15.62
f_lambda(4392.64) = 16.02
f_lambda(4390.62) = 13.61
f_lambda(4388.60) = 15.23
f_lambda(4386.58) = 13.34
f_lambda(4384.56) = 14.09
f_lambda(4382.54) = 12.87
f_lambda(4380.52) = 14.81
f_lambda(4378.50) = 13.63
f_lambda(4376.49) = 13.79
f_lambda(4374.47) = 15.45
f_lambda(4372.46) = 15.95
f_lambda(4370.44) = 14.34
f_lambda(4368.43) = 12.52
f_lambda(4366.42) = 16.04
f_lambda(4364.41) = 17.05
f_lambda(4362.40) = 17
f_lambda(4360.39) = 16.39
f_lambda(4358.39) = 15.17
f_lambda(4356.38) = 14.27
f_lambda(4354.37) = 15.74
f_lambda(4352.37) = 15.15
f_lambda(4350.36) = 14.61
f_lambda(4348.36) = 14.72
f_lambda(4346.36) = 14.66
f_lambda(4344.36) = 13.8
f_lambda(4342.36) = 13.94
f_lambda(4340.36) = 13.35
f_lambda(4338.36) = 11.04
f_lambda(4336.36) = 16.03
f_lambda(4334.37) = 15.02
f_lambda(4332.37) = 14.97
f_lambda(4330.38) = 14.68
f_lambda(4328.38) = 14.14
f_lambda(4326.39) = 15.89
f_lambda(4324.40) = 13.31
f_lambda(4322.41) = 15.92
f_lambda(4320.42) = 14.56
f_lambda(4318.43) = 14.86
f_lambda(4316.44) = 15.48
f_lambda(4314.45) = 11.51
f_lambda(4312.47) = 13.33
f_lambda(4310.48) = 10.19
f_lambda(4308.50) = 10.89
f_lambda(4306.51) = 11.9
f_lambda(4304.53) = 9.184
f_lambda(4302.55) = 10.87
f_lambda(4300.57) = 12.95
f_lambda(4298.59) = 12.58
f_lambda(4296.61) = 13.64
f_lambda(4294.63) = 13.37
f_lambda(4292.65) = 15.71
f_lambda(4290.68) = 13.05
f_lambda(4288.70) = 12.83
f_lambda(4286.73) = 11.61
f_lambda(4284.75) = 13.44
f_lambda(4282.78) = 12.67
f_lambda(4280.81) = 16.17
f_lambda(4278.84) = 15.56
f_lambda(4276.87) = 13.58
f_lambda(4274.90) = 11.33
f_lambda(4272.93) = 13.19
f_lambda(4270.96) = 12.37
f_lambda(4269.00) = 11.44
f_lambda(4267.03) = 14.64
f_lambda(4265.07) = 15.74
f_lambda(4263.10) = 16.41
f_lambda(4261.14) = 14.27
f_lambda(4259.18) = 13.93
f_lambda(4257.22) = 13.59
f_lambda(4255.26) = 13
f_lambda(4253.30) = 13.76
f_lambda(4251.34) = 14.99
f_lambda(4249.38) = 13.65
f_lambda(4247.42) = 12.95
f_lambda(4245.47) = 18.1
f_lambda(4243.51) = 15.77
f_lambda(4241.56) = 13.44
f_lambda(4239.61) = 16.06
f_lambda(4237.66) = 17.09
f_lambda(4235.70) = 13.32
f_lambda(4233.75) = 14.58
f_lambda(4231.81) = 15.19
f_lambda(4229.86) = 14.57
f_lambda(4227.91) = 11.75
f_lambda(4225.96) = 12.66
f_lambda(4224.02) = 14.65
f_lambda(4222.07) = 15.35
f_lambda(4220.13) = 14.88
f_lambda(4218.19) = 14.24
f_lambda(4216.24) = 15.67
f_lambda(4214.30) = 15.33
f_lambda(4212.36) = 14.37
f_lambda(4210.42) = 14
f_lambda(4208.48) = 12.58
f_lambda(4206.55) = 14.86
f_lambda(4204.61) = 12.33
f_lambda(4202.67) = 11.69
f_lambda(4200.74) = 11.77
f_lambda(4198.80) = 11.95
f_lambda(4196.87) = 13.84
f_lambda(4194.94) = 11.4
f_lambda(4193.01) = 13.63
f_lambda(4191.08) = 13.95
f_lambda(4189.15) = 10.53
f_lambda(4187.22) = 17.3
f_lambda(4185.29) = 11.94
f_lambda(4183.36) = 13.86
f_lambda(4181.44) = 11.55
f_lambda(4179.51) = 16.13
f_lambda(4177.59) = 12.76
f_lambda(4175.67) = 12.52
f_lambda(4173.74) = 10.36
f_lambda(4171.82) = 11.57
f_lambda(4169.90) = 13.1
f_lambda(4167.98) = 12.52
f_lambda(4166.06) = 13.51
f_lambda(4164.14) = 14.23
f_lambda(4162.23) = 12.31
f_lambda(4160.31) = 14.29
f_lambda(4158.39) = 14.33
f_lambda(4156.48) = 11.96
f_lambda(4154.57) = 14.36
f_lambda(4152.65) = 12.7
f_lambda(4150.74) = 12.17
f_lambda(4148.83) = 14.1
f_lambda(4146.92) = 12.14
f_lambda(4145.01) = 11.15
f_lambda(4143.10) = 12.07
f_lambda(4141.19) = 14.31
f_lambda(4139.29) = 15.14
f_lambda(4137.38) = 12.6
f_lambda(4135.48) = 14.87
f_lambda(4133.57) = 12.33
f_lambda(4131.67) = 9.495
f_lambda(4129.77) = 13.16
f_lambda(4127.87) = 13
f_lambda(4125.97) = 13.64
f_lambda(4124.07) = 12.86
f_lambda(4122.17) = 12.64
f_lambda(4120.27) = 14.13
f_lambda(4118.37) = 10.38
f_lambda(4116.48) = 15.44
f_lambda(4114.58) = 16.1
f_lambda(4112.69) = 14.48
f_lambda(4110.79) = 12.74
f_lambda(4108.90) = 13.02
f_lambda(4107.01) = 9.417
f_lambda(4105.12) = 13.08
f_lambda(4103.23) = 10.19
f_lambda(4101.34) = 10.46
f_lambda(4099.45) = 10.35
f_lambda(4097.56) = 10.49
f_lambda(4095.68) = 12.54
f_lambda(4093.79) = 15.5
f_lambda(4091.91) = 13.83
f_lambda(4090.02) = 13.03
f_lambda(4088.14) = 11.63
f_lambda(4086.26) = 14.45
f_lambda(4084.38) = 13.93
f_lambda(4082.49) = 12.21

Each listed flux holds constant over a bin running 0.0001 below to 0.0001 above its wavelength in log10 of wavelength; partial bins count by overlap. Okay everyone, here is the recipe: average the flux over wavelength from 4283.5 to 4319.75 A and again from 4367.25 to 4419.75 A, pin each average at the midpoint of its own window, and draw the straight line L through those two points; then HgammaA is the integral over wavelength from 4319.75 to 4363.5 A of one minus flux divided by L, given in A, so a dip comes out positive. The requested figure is -3.6 A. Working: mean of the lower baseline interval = 12.6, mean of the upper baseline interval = 14.9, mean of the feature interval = 14.8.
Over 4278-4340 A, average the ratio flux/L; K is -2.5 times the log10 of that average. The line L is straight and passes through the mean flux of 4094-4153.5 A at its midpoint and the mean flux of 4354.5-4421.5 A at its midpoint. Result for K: 0.07 mag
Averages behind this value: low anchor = 12.7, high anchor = 15.2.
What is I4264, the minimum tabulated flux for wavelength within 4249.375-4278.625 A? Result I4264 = 11.33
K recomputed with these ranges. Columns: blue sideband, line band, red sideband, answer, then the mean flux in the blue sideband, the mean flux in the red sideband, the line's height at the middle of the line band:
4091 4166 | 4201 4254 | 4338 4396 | -0.05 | 12.9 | 14.7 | 13.6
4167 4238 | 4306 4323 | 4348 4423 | 0.11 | 13.5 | 15.2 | 14.5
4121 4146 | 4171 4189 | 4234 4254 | 0.06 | 12.9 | 14.9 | 13.7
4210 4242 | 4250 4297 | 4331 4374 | 0.07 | 14.6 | 14.9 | 14.7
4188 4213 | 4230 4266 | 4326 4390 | -0.11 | 12.9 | 14.7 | 13.4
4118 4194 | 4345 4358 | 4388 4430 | 0.03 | 13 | 15.8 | 15.2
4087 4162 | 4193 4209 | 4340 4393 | 0.07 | 12.8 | 14.7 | 13.4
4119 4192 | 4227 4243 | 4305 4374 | -0.07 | 13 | 14.3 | 13.6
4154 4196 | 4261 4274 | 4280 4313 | -0.10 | 13.1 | 12.6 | 12.7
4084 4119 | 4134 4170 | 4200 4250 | 0.01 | 12.7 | 14.3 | 13.3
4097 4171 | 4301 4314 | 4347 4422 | 0.28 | 12.8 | 15.1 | 14.4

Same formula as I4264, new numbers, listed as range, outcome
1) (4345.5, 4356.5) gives 14.27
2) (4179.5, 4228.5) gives 10.53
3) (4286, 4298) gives 11.61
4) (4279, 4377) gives 9.184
